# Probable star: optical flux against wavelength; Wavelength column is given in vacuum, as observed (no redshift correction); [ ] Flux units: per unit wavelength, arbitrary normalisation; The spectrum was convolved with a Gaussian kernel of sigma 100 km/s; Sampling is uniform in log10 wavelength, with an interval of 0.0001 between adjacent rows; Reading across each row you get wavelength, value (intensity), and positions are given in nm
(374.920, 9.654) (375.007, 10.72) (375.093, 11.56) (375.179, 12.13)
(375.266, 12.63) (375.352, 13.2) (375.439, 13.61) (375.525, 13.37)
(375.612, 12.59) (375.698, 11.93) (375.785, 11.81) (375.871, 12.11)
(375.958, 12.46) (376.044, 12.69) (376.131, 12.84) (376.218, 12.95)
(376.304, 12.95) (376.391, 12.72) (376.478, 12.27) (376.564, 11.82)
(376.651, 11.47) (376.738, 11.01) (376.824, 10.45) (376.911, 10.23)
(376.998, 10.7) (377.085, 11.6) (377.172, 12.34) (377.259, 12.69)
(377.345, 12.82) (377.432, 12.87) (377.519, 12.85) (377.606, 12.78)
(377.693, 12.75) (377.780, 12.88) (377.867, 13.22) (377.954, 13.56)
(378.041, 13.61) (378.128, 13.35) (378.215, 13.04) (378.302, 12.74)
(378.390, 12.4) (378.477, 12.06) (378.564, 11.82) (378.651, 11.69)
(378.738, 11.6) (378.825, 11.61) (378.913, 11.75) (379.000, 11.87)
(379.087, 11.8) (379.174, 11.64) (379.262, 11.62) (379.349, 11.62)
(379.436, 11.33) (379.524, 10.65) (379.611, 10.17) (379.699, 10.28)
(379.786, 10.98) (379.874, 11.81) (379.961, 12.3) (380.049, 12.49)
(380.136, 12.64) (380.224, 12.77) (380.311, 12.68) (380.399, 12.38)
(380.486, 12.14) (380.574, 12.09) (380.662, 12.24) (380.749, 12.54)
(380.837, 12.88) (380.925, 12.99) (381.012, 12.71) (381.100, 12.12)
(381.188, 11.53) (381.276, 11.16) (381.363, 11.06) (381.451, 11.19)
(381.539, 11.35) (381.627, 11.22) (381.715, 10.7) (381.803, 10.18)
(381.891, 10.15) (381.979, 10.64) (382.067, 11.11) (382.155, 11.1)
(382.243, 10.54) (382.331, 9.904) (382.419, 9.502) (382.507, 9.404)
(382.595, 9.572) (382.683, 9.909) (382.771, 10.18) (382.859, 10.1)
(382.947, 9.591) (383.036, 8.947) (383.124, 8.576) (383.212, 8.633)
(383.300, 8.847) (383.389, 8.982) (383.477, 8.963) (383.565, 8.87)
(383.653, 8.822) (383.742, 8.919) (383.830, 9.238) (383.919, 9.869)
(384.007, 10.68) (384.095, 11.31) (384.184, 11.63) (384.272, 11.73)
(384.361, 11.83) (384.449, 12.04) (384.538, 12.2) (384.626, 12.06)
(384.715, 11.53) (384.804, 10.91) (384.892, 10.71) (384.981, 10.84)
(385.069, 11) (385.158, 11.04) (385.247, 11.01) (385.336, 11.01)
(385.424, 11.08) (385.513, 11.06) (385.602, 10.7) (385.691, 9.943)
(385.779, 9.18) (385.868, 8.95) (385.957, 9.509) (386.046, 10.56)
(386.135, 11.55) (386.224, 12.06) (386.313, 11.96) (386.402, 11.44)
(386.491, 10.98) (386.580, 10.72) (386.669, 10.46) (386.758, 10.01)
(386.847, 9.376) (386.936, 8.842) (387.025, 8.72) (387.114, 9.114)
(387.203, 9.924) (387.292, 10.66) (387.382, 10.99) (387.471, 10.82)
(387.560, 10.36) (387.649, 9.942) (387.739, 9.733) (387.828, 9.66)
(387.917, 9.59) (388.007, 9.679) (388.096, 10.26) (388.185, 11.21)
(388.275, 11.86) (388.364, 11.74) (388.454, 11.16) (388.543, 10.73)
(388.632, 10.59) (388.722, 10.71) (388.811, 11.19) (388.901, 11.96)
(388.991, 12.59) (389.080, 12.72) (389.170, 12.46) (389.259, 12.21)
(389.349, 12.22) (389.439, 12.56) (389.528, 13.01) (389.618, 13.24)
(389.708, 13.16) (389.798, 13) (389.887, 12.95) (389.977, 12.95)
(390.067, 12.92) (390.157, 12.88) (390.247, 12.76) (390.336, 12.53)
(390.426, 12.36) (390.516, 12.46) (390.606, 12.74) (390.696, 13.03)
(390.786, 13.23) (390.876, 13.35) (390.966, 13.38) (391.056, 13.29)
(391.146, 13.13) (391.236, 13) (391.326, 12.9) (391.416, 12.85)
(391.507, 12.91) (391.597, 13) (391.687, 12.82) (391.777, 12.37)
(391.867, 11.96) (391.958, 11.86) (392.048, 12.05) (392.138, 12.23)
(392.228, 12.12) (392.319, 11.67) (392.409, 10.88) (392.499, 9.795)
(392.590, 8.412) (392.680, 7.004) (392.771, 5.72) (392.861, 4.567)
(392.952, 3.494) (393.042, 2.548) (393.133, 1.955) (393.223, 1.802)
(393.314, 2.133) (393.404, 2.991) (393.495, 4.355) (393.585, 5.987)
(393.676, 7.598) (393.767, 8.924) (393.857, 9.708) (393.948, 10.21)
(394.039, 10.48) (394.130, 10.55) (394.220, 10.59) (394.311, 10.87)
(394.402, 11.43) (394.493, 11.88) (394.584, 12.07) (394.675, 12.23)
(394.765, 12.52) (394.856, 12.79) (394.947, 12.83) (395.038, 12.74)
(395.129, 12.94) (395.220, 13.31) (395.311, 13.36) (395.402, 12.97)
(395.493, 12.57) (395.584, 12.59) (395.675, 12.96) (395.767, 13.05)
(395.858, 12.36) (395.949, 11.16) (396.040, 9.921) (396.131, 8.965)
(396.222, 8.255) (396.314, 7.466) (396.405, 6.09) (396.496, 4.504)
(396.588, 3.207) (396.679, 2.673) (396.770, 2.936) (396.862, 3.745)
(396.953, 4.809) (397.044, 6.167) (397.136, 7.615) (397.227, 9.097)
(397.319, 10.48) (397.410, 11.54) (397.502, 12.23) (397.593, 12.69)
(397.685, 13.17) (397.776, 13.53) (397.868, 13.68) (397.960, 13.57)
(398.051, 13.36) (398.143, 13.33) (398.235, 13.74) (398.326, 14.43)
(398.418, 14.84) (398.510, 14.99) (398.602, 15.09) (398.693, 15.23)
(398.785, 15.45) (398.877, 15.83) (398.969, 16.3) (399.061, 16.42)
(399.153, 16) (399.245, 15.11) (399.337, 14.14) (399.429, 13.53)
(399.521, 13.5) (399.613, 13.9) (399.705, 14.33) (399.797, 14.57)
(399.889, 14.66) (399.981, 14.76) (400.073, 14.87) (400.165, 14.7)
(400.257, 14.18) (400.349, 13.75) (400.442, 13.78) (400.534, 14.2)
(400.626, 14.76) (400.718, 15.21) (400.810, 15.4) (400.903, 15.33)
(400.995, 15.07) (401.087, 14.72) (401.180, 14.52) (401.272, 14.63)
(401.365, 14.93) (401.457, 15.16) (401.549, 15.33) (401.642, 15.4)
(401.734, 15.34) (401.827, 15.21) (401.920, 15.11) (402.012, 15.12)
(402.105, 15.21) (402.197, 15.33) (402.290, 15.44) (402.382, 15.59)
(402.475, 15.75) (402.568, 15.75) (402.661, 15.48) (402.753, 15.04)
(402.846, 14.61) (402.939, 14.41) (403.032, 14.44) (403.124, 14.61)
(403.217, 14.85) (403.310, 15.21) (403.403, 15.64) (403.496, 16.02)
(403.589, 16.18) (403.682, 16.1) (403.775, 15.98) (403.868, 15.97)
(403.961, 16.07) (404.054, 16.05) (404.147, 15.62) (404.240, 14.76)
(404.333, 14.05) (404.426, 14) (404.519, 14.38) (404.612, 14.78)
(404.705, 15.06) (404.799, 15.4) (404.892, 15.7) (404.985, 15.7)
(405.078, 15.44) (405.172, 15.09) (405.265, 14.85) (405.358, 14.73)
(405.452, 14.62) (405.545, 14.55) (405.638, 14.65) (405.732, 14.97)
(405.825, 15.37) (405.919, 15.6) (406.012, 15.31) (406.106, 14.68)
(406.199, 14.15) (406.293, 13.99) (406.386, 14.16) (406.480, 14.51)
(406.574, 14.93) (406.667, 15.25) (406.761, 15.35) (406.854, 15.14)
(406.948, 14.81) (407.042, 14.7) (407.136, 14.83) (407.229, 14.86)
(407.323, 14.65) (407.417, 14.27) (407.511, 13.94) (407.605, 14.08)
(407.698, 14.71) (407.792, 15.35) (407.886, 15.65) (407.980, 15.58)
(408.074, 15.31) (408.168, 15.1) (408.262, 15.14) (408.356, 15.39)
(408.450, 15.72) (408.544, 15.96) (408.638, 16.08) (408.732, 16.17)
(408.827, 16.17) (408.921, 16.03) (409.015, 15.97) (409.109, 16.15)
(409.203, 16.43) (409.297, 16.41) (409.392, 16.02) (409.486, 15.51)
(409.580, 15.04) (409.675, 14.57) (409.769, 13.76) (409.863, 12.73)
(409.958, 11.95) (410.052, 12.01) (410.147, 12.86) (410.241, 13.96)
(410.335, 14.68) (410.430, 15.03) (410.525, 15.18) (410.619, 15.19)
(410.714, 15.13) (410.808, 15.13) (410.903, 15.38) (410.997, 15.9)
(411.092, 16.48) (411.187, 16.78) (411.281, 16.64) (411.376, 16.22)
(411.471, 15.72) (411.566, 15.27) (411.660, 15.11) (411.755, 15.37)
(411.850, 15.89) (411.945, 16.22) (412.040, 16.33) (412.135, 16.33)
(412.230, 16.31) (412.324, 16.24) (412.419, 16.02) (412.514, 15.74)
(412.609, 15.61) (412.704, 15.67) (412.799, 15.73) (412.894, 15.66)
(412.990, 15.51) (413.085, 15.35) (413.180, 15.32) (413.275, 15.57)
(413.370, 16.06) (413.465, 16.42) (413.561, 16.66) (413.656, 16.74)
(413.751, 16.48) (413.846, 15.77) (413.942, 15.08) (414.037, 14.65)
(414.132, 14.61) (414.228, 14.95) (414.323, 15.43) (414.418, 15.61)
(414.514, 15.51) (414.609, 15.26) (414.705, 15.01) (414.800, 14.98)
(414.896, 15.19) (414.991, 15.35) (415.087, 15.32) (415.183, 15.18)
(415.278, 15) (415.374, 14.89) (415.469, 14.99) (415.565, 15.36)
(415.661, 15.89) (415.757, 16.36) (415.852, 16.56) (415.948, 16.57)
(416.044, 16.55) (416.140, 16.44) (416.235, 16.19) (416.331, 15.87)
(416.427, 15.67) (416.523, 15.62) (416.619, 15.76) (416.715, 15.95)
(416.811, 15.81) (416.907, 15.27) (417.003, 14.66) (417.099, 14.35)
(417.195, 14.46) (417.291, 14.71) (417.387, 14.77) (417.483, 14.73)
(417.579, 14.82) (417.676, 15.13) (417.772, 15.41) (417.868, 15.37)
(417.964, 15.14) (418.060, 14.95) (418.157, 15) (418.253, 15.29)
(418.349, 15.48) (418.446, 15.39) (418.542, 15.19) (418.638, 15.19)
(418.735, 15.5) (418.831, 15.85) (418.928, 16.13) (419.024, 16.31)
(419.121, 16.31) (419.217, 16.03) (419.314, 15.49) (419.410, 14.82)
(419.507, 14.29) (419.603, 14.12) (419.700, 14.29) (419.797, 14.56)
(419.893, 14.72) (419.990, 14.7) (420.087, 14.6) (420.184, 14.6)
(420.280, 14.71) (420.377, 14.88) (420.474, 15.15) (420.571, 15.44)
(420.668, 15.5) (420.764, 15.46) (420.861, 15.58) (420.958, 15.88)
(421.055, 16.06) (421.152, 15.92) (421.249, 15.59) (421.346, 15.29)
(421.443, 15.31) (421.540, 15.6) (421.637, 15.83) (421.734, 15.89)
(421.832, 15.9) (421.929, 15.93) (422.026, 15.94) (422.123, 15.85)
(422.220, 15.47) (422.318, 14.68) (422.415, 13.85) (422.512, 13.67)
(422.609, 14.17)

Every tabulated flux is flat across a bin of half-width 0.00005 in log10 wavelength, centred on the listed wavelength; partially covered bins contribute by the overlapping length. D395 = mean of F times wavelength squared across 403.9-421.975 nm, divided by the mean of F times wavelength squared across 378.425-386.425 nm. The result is 1.6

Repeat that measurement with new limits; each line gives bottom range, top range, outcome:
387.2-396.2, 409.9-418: 1.58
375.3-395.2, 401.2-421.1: 1.57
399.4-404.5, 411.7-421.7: 1.11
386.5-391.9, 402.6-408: 1.39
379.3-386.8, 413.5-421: 1.68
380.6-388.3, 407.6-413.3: 1.67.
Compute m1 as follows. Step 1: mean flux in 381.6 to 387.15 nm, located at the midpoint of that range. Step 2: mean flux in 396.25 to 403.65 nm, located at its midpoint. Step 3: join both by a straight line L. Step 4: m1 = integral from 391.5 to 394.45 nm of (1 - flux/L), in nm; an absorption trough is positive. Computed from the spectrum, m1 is 0.836 nm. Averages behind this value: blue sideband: 10.3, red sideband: 13.4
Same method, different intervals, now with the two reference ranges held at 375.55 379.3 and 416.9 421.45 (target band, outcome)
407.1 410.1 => -0.13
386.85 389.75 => 0.44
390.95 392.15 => 0.05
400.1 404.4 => -0.35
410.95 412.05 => -0.10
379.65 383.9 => 0.60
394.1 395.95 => 0.16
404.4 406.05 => -0.10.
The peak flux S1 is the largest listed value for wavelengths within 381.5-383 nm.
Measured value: 11.35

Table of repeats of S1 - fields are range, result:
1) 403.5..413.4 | 16.78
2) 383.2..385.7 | 12.2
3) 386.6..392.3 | 13.38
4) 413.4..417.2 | 16.74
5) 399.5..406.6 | 16.18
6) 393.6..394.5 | 11.88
